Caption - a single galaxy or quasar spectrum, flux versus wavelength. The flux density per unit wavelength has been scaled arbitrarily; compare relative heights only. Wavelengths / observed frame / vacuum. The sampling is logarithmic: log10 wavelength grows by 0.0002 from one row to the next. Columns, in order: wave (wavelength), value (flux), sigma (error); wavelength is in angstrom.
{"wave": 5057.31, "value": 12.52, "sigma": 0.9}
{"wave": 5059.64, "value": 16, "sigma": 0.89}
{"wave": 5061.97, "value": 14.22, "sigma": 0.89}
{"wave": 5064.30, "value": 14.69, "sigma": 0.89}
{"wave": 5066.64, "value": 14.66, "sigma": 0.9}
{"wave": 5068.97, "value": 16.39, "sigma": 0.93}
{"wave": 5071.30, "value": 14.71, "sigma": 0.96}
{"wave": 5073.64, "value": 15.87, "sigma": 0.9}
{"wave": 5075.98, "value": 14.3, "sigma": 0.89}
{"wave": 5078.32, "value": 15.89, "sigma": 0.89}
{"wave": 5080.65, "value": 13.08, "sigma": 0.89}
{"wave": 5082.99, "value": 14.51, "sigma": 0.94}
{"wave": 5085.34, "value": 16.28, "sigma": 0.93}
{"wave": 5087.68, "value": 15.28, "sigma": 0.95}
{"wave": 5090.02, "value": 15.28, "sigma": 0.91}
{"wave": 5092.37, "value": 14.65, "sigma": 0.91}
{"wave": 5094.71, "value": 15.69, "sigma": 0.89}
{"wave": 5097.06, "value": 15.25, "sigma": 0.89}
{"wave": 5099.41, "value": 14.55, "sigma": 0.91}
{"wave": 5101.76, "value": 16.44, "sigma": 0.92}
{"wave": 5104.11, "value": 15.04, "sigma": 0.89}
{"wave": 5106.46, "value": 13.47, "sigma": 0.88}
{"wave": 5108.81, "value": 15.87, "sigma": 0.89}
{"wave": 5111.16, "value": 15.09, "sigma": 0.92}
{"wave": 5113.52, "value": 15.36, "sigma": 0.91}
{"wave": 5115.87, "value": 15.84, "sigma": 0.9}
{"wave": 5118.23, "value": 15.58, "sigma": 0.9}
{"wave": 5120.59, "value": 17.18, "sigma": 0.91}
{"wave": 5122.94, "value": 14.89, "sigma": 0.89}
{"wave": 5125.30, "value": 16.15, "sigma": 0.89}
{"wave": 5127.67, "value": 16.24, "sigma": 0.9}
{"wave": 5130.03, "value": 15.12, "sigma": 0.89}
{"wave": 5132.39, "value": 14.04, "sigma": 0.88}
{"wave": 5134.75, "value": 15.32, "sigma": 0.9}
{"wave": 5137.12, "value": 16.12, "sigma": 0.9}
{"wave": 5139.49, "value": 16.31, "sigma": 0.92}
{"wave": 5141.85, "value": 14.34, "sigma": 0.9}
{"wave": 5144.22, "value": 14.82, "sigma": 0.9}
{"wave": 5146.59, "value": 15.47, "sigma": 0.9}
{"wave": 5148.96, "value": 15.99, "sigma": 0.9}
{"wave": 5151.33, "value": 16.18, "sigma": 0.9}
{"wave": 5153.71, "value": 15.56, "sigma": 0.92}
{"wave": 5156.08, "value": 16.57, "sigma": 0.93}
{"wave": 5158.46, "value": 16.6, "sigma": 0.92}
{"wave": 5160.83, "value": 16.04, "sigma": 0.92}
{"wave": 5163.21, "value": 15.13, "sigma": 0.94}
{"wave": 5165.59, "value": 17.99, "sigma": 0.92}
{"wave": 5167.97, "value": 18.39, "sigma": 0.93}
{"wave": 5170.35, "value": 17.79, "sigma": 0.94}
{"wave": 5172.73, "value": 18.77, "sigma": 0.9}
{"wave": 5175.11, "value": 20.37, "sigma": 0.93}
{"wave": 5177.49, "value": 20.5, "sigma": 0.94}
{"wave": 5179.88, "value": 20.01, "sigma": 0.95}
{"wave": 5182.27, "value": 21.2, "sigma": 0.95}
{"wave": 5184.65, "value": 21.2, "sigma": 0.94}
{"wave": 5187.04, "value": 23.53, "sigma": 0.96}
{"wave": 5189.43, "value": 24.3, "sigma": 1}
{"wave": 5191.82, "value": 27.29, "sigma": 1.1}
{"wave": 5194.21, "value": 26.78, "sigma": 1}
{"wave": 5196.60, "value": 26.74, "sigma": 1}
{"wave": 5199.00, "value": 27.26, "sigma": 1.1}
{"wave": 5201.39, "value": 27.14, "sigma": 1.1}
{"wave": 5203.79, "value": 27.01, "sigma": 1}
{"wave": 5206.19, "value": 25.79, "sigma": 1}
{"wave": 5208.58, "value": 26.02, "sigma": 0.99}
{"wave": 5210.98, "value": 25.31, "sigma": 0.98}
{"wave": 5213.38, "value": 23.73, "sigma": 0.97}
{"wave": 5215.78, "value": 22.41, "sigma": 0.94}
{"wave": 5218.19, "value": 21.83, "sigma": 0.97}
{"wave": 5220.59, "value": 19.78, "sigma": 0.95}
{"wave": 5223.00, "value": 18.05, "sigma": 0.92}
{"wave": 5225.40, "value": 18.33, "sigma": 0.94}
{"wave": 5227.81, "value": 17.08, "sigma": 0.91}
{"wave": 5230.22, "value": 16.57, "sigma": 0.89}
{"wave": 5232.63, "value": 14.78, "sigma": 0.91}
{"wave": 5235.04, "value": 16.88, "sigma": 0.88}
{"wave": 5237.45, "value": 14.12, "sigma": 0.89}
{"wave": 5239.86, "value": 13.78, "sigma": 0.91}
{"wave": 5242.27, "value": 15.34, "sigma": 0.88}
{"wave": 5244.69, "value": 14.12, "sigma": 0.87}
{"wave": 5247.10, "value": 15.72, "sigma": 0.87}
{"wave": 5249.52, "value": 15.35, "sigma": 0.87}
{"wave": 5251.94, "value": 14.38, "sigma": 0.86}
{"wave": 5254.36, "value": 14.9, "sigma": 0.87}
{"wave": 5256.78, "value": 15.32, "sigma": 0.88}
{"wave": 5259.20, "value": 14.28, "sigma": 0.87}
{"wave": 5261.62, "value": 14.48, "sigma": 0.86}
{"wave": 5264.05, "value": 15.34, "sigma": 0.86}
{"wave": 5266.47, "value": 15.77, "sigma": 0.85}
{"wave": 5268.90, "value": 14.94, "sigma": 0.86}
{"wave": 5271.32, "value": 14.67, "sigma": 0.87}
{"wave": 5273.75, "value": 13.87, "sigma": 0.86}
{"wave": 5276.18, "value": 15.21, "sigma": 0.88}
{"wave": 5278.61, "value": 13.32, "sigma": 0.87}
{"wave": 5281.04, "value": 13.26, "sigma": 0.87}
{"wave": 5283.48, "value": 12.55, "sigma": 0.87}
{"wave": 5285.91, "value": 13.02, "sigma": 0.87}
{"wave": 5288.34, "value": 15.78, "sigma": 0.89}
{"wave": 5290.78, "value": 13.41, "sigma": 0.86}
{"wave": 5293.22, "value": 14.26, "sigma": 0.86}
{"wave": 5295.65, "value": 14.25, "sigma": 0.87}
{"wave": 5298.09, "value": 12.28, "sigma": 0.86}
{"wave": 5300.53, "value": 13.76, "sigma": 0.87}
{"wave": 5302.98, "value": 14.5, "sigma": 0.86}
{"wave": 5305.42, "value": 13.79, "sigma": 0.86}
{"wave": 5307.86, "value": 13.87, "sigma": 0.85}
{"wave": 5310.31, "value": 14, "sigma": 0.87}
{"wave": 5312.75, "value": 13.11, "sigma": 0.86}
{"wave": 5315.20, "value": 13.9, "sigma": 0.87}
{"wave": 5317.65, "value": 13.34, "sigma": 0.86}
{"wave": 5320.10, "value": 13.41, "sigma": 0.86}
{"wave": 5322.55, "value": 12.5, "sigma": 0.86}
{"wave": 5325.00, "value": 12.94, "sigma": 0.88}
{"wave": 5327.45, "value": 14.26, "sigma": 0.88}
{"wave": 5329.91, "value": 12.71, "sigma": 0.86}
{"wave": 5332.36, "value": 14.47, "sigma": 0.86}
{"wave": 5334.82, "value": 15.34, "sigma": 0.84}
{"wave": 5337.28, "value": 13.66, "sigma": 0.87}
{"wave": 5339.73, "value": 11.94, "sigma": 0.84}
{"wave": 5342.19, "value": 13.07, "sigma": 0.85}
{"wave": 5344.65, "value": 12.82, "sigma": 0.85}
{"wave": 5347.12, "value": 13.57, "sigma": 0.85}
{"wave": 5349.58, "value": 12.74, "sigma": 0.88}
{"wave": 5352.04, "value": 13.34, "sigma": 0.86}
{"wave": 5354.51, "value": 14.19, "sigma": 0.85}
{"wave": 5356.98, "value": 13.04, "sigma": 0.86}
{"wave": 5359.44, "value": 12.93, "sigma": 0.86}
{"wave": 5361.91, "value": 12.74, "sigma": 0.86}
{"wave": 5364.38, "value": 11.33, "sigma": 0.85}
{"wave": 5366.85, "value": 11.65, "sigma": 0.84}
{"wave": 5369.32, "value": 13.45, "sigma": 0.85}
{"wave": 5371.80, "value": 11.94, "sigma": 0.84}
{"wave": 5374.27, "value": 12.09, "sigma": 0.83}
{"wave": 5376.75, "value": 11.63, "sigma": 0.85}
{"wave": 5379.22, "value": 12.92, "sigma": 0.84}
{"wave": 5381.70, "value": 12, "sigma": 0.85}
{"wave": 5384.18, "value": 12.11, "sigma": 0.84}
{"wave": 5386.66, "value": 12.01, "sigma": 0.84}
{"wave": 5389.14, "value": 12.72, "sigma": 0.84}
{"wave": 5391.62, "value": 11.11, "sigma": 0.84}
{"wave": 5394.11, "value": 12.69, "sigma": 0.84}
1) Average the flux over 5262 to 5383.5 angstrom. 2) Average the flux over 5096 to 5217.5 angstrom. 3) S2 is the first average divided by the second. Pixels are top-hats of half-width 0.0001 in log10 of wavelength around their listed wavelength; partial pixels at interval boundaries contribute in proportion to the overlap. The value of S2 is 0.71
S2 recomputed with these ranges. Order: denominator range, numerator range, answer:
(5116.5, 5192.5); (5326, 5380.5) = 0.74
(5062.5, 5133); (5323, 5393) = 0.84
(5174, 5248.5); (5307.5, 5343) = 0.64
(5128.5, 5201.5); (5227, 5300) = 0.77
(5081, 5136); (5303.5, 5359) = 0.88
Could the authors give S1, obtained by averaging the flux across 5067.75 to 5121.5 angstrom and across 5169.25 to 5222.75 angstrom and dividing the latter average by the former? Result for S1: 1.53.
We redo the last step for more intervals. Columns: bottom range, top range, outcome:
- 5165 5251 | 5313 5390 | 0.63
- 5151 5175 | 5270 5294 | 0.82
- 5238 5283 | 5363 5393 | 0.83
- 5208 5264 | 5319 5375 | 0.75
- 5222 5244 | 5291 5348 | 0.84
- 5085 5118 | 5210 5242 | 1.21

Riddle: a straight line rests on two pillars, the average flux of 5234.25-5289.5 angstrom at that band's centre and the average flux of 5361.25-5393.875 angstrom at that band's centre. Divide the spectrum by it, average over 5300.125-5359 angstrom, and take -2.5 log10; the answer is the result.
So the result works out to -0.03 mag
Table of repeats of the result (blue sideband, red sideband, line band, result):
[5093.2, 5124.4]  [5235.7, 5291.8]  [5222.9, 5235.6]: -0.15 mag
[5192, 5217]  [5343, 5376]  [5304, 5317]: 0.22 mag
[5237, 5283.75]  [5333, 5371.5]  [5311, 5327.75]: 0.02 mag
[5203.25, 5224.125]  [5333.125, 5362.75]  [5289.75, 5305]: 0.23 mag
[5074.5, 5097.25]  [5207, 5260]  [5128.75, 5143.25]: 0.05 mag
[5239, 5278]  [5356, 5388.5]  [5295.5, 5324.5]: 0.01 mag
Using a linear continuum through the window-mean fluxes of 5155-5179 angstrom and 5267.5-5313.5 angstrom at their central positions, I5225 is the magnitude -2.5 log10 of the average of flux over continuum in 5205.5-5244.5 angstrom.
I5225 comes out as -0.190 mag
